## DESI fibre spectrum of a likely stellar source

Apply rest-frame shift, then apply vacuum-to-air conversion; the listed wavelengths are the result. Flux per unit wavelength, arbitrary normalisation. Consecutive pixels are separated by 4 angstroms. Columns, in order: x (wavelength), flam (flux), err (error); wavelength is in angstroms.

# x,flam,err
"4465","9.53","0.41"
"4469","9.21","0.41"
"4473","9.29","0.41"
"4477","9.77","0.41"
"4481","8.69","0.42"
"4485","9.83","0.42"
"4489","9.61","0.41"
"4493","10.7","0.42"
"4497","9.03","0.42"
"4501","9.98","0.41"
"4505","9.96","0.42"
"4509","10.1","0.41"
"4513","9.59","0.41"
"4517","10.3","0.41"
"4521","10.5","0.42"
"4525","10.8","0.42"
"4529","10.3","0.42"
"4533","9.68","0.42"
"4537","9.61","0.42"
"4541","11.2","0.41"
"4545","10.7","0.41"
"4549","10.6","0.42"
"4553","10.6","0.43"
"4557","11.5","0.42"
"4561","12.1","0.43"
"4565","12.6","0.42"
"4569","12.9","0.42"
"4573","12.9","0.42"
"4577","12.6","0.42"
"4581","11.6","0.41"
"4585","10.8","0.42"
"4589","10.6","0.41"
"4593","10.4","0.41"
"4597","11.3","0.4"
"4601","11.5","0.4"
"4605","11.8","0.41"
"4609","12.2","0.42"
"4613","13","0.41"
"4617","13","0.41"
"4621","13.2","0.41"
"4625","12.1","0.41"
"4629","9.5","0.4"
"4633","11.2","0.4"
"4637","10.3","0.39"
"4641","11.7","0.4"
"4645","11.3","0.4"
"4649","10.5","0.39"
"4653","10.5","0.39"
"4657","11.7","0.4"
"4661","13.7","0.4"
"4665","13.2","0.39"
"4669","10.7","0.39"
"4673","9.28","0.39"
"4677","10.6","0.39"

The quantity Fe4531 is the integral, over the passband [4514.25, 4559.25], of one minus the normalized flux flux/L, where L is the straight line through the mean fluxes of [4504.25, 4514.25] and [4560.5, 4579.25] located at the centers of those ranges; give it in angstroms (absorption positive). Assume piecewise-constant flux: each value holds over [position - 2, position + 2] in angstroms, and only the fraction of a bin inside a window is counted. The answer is 2.5 angstroms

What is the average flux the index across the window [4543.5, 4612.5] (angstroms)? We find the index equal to 11.6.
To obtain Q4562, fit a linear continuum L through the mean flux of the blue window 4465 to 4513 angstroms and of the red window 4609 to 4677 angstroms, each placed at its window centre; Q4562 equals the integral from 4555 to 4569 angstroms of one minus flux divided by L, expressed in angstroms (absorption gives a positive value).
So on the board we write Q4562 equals -2.17 angstroms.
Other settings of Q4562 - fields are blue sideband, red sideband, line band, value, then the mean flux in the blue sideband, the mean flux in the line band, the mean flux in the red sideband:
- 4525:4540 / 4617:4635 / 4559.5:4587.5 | -3.7 angstroms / 10.1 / 12.2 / 11.7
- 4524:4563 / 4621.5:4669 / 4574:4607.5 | -1.0 angstroms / 10.7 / 11.4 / 11.5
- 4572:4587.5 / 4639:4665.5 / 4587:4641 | 1.1 angstroms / 11.9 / 11.6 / 11.7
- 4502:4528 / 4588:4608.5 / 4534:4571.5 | -2.2 angstroms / 10.2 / 11.3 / 11.2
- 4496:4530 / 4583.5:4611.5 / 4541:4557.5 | -0.4 angstroms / 10.1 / 10.8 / 11.3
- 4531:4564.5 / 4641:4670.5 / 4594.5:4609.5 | -0.5 angstroms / 10.8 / 11.6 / 11.7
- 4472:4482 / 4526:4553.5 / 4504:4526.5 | -0.5 angstroms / 9.3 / 10.2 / 10.4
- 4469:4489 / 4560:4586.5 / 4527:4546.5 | 1.5 angstroms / 9.4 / 10.3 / 12.2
